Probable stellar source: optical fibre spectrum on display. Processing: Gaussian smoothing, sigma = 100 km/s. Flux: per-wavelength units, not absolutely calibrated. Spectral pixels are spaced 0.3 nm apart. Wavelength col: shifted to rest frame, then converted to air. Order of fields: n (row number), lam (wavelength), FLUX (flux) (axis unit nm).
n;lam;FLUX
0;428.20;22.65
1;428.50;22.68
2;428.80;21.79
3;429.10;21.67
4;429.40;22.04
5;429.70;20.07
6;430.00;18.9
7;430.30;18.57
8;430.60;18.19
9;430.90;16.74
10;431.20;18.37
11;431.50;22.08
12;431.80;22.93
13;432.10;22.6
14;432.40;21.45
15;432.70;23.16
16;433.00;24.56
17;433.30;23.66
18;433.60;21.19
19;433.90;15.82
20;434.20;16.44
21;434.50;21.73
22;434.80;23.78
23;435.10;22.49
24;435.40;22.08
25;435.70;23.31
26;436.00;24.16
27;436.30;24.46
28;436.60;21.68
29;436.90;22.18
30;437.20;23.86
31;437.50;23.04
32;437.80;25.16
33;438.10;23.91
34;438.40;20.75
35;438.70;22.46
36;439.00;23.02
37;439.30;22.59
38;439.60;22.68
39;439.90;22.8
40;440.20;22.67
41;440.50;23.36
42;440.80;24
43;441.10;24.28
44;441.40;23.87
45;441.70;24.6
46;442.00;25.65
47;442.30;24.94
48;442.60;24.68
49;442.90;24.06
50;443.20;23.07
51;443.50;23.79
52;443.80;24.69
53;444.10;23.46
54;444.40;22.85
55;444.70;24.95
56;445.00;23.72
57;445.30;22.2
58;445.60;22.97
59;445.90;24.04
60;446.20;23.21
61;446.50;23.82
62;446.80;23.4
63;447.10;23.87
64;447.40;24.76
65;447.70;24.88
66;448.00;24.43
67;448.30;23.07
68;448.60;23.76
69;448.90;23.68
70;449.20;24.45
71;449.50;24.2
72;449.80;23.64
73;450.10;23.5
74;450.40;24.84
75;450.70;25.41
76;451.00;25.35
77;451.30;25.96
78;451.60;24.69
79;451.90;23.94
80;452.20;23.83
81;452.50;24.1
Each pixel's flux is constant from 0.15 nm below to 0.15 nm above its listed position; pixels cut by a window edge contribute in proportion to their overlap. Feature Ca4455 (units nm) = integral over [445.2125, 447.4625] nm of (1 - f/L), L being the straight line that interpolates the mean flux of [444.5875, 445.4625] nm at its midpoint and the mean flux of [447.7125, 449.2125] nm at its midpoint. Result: 0.016 nm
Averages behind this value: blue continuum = 23.6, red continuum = 23.9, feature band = 23.5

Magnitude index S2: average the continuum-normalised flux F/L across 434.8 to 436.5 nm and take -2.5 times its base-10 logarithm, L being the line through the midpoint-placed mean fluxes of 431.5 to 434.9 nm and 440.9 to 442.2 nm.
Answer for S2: -0.04 mag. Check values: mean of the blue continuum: 21.6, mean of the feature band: 23.3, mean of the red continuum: 24.6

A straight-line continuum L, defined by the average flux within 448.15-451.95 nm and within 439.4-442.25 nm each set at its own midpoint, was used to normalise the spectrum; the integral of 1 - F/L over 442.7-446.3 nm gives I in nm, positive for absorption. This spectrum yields 0.06 nm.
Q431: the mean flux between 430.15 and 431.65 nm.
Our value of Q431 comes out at 18.8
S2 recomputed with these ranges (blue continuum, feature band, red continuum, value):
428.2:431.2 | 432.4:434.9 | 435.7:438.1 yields 0.036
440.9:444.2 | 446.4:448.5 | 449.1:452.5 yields 0.017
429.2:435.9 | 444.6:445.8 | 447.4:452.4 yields 0.001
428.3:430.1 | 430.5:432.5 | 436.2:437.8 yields 0.077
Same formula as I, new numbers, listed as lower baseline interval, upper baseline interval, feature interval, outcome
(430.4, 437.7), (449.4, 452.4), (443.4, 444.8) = -0.032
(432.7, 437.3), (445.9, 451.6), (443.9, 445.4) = 0.005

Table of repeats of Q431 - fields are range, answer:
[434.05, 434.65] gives 19.1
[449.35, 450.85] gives 24.3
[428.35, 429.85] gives 21.6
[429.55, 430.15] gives 19.5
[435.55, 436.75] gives 23.4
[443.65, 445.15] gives 23.9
